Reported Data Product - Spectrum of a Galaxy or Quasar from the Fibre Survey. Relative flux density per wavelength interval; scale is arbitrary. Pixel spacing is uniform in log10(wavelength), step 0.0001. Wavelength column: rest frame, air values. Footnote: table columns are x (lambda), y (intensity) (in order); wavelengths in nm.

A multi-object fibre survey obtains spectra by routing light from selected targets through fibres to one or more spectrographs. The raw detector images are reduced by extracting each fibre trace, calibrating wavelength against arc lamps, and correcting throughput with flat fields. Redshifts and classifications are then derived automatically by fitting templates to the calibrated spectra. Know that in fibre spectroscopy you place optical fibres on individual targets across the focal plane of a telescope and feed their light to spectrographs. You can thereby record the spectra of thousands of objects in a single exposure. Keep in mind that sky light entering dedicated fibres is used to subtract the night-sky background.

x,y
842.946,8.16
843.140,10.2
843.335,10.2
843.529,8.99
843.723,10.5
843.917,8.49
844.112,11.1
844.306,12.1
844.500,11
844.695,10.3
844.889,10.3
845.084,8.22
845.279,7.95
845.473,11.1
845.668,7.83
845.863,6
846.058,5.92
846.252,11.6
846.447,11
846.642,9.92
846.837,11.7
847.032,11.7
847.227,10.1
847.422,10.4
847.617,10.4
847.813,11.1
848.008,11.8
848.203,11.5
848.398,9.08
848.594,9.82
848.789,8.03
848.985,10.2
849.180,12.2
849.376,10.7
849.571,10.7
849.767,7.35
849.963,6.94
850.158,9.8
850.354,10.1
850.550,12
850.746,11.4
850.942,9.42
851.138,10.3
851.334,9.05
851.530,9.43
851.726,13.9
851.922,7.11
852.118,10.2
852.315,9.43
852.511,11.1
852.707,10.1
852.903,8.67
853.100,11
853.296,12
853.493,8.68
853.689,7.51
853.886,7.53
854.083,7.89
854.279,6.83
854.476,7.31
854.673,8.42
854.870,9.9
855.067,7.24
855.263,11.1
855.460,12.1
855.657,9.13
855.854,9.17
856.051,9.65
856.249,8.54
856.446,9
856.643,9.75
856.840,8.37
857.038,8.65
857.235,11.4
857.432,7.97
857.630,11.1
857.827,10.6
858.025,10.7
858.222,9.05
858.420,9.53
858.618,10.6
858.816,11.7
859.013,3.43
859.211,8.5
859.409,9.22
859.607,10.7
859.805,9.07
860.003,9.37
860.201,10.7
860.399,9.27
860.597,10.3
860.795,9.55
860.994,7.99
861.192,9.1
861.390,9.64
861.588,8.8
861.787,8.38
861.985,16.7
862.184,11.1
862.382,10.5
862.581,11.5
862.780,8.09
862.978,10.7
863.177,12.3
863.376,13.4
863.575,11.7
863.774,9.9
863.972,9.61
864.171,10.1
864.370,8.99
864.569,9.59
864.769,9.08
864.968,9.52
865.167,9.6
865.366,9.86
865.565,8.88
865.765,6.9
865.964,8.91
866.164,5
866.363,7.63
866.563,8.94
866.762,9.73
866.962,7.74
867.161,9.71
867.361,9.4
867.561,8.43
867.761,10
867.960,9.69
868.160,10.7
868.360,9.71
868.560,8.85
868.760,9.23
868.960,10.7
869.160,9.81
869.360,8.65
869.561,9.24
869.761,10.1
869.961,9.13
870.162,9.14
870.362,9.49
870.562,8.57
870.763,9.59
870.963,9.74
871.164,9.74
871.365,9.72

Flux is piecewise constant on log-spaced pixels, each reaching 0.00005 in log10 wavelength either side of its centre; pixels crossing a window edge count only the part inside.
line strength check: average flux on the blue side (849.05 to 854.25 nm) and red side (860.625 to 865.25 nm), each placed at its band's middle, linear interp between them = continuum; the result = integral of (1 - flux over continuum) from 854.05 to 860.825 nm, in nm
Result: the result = 0.468 nm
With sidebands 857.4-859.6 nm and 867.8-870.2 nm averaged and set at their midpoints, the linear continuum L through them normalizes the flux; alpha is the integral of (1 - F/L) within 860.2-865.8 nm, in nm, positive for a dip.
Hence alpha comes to -0.35 nm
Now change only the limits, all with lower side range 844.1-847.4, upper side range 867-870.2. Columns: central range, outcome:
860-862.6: -0.158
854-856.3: 0.179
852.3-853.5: -0.068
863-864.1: -0.197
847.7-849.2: -0.086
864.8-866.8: 0.224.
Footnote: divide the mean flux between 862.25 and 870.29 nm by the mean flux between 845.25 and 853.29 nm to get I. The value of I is 1.0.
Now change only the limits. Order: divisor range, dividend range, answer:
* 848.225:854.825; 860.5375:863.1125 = 1.07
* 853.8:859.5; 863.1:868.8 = 1.03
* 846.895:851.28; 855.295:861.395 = 0.93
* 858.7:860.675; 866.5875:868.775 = 1.02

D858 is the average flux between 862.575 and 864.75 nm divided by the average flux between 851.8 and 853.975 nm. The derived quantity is 1.10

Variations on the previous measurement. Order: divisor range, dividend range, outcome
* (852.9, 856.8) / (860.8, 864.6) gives 1.15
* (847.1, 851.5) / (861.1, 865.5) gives 1.03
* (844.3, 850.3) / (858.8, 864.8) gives 1.01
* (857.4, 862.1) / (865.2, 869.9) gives 0.93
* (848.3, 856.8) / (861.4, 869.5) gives 1.02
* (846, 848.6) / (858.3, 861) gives 0.89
